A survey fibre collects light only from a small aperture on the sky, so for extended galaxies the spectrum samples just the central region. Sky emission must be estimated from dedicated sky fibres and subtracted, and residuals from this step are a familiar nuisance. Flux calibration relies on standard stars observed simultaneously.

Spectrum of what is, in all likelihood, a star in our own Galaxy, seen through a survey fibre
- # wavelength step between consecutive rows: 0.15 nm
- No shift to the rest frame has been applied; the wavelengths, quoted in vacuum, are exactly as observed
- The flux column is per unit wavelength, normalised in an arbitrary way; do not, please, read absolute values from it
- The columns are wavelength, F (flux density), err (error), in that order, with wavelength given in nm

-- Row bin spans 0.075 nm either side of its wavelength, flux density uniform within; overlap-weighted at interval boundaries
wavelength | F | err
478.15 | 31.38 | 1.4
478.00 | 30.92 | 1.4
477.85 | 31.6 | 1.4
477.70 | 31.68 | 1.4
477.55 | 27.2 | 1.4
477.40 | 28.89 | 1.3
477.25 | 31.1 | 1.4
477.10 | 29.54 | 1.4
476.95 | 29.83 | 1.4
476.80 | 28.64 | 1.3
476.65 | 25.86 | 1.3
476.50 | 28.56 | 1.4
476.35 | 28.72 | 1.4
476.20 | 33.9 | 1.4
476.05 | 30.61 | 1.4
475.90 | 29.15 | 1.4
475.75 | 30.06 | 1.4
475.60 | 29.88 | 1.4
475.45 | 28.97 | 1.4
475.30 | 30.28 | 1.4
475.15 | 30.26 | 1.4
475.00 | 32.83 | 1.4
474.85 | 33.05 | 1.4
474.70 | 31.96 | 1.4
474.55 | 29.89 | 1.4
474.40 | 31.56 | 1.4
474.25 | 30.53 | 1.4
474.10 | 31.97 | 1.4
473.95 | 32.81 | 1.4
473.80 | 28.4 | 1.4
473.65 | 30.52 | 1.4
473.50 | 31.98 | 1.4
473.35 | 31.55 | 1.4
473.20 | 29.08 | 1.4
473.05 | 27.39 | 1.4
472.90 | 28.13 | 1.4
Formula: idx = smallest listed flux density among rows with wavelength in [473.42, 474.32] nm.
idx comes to 28.4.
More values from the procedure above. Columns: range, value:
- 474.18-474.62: 29.89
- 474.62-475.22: 30.26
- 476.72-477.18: 28.64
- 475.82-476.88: 25.86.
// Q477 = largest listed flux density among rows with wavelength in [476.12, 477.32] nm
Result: 33.9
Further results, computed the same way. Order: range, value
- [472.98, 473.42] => 31.55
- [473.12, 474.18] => 32.81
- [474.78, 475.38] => 33.05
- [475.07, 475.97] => 30.28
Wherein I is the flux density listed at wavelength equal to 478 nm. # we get 30.92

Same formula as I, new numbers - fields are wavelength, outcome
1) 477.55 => 27.2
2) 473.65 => 30.52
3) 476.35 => 28.72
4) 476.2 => 33.9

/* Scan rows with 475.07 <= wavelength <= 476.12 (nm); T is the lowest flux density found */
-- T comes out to 28.97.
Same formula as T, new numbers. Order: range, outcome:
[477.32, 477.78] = 27.2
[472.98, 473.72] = 27.39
